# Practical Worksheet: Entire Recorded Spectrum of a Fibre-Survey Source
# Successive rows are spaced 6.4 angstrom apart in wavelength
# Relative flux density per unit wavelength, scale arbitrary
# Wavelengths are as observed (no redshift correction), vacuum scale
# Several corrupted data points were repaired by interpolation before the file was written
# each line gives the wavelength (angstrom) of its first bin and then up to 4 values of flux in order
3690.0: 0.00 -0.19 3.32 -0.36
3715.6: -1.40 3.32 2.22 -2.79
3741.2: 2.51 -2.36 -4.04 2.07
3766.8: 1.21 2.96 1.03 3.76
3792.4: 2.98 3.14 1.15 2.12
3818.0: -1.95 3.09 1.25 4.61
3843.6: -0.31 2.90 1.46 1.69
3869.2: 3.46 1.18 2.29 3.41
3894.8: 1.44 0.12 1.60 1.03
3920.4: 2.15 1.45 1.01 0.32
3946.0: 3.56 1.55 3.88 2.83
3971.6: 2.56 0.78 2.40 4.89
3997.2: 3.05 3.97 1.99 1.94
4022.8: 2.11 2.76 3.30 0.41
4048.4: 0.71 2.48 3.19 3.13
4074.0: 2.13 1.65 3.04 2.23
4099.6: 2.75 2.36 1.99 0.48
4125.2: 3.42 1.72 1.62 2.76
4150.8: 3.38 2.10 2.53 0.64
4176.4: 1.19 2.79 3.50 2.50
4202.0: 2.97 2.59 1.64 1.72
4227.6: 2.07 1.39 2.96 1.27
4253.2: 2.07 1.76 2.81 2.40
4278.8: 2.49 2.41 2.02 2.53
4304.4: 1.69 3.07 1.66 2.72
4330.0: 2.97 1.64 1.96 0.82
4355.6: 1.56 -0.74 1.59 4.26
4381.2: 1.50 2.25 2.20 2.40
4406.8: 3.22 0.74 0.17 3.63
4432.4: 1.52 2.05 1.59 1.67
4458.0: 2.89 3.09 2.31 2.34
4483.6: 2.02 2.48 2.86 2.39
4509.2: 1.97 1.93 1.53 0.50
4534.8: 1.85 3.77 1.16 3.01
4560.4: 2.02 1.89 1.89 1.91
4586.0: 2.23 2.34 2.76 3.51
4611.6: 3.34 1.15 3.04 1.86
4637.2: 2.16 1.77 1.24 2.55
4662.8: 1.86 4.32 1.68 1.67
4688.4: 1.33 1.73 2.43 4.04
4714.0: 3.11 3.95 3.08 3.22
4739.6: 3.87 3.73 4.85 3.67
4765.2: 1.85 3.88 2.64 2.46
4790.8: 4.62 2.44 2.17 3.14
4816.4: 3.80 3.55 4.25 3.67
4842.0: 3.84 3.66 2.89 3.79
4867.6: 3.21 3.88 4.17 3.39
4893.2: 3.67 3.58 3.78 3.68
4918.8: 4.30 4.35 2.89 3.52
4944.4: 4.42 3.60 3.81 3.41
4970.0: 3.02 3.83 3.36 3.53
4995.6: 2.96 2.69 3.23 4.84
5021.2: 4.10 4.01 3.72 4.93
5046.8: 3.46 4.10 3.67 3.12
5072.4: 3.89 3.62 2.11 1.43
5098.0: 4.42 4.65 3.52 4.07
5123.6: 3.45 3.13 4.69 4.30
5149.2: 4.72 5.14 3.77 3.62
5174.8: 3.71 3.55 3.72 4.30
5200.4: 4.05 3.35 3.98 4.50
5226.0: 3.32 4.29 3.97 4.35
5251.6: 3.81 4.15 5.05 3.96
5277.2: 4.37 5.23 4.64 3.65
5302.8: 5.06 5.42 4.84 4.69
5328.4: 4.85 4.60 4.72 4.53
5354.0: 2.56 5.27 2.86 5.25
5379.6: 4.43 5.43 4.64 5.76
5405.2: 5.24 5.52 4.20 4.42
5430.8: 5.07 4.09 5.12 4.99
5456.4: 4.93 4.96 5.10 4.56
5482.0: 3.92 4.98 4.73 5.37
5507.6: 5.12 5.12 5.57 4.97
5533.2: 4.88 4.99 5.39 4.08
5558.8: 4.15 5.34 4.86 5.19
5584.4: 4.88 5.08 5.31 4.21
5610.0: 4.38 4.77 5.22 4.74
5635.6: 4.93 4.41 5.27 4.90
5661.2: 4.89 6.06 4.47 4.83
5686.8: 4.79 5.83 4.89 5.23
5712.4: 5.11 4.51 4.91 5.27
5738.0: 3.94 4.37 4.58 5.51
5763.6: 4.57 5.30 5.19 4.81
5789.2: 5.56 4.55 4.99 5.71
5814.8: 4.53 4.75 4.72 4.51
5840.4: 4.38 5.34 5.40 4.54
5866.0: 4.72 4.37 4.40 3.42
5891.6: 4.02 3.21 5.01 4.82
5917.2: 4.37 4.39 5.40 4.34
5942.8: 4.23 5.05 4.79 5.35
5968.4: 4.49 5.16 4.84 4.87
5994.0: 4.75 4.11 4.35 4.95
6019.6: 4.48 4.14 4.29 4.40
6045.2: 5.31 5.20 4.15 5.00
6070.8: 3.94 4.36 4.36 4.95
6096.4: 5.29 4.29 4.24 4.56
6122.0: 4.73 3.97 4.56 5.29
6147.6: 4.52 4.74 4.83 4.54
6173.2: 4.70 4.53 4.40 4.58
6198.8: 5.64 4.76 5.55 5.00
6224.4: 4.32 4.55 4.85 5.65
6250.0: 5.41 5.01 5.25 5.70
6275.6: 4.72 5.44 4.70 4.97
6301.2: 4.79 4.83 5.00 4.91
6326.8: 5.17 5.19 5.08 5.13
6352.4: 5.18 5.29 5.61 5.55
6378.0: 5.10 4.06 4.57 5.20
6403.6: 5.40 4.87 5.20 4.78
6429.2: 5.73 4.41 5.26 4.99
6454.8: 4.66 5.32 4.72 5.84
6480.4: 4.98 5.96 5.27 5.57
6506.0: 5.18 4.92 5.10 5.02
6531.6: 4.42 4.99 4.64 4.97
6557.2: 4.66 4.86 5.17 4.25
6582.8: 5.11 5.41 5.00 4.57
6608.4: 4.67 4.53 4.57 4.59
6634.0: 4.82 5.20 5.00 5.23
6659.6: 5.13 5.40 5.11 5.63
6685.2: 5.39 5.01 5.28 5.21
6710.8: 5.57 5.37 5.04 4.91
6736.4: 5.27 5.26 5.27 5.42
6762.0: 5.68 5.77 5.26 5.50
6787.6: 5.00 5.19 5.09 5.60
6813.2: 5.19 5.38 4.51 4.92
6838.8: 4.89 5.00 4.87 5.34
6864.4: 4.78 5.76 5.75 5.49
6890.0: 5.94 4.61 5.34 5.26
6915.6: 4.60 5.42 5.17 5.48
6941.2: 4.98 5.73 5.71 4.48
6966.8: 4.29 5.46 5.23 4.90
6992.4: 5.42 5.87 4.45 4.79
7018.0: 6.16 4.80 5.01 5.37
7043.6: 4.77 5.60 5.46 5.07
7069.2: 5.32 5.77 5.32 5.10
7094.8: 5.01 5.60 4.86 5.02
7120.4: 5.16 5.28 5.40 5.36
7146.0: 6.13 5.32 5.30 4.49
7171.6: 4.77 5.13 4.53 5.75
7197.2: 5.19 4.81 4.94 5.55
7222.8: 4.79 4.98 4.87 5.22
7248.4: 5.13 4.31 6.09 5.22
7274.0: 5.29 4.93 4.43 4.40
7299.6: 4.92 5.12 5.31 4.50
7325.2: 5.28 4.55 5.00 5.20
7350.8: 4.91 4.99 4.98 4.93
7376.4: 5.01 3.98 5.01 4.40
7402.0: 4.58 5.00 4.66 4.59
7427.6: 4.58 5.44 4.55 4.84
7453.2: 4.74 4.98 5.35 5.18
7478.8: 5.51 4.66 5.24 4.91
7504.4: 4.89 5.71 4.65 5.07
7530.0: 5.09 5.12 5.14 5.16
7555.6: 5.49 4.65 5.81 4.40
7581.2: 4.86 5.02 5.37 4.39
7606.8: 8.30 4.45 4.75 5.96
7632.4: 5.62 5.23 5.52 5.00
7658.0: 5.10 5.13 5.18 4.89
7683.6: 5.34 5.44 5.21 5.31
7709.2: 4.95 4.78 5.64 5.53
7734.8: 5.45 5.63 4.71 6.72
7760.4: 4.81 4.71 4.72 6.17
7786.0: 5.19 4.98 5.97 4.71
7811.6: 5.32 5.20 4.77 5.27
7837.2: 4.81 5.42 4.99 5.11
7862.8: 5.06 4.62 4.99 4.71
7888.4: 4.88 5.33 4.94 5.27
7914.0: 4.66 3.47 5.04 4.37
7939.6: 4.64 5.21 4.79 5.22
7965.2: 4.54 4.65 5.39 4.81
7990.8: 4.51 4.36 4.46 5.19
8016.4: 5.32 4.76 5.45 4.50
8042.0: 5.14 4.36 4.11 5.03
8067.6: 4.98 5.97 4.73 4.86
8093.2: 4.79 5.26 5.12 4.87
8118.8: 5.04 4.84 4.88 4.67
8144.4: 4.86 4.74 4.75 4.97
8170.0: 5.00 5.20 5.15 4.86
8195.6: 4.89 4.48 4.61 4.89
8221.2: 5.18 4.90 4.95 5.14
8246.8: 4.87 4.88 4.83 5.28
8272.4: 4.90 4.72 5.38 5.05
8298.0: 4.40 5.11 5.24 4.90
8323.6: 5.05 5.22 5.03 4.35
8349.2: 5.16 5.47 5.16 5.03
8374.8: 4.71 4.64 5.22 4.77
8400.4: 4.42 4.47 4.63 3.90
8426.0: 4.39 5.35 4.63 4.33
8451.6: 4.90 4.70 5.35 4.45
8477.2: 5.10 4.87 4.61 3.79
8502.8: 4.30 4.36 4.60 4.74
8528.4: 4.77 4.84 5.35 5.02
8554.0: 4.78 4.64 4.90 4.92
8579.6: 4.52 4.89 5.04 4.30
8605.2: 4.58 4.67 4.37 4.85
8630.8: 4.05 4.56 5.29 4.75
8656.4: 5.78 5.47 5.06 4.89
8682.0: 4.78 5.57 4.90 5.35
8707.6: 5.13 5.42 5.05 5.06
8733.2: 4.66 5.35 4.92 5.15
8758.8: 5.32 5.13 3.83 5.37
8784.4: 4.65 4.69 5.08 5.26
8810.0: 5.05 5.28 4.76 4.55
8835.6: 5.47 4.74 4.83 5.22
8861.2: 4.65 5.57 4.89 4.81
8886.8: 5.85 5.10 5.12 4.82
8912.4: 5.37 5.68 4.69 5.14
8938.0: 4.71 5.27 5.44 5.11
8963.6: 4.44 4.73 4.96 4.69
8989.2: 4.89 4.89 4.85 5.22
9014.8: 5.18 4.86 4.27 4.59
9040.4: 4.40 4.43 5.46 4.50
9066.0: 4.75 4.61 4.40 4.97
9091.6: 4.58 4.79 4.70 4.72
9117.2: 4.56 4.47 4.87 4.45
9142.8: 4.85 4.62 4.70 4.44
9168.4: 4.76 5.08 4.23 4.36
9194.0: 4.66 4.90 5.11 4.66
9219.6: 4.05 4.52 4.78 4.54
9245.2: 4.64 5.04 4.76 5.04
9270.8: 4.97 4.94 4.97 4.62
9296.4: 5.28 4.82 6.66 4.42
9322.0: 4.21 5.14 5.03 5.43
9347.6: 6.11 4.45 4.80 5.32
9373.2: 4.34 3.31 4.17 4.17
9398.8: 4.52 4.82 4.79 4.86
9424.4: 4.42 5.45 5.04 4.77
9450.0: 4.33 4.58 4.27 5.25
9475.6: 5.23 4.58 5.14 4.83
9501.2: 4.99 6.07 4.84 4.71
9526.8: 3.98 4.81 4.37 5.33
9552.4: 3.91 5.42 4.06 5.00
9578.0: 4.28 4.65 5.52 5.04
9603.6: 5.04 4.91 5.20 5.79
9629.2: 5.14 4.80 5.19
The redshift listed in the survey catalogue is 0.18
